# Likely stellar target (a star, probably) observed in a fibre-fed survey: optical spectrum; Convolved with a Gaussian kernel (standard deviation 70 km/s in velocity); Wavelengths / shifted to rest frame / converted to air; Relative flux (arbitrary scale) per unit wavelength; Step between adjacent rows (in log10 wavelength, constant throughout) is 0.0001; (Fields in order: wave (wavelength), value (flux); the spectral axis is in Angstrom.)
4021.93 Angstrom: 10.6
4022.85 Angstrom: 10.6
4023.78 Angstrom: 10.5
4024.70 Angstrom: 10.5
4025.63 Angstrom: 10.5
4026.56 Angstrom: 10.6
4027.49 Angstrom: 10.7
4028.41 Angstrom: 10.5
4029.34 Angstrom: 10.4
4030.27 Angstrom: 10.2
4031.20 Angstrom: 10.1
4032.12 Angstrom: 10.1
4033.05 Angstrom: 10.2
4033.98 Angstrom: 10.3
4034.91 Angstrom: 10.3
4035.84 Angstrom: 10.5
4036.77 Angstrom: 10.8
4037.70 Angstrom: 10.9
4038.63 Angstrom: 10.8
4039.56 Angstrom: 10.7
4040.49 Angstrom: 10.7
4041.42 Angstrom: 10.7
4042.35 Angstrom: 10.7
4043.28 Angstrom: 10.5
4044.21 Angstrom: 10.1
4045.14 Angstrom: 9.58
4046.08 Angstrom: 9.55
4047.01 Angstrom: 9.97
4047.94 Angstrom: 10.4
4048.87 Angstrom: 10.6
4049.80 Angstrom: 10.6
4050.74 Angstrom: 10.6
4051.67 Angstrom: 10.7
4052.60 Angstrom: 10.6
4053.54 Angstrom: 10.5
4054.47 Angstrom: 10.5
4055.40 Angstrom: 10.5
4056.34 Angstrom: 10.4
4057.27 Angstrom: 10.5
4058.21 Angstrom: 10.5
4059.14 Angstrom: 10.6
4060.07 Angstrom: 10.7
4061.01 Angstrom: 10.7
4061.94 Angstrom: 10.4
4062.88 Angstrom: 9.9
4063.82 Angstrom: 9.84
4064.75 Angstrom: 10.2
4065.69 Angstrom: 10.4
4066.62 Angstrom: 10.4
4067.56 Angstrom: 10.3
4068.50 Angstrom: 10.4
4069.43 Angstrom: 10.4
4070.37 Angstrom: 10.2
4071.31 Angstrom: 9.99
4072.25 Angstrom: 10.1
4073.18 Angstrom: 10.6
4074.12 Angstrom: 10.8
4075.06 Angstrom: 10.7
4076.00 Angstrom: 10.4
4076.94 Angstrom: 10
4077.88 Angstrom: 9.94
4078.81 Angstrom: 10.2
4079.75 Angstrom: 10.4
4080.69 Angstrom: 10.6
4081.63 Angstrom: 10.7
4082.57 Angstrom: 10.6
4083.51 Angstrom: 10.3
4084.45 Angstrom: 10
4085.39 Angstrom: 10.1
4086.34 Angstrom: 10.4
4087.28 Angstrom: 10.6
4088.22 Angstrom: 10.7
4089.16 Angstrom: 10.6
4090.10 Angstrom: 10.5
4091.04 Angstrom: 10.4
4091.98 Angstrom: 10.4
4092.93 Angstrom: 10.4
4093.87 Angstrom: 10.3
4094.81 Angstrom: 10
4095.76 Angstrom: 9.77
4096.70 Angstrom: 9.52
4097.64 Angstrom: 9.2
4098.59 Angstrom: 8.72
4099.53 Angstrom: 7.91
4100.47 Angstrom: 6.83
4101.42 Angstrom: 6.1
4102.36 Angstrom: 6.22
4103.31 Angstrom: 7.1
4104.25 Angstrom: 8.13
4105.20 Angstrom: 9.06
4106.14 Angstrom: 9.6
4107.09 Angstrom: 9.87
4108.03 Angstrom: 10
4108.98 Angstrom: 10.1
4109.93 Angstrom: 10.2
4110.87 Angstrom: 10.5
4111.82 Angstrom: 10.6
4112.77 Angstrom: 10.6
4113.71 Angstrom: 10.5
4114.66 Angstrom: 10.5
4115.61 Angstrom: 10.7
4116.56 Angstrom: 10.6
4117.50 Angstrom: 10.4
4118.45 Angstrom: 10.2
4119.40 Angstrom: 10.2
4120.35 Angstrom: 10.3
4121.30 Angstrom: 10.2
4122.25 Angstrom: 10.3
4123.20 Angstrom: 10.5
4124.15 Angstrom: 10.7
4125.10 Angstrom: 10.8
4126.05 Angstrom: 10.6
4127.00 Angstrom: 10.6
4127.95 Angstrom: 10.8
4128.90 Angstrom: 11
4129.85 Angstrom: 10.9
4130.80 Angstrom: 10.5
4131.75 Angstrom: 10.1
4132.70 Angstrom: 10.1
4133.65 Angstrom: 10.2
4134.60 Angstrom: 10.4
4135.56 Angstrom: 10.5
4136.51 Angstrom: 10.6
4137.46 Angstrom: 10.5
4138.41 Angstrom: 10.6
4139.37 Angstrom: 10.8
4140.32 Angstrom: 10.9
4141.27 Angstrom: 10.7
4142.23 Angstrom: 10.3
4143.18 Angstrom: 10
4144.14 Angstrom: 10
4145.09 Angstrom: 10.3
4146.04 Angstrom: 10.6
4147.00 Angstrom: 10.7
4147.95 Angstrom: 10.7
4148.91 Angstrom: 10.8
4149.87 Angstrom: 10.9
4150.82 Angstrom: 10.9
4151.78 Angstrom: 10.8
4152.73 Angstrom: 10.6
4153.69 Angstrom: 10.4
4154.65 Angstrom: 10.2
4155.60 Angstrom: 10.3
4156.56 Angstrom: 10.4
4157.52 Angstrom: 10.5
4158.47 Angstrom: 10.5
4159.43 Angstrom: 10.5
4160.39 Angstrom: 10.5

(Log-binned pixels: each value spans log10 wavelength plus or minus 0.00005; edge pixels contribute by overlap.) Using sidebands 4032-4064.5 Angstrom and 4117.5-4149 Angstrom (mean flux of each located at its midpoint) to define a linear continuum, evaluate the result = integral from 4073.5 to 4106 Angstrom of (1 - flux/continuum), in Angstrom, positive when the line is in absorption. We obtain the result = 2.5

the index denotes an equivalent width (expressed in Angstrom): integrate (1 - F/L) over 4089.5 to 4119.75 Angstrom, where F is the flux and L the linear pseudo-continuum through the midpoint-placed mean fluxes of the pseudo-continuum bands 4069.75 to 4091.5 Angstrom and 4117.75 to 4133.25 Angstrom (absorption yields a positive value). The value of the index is 2.6 Angstrom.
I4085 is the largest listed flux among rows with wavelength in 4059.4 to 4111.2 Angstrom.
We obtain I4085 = 10.8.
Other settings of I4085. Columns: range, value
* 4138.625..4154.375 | 10.9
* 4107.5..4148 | 11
